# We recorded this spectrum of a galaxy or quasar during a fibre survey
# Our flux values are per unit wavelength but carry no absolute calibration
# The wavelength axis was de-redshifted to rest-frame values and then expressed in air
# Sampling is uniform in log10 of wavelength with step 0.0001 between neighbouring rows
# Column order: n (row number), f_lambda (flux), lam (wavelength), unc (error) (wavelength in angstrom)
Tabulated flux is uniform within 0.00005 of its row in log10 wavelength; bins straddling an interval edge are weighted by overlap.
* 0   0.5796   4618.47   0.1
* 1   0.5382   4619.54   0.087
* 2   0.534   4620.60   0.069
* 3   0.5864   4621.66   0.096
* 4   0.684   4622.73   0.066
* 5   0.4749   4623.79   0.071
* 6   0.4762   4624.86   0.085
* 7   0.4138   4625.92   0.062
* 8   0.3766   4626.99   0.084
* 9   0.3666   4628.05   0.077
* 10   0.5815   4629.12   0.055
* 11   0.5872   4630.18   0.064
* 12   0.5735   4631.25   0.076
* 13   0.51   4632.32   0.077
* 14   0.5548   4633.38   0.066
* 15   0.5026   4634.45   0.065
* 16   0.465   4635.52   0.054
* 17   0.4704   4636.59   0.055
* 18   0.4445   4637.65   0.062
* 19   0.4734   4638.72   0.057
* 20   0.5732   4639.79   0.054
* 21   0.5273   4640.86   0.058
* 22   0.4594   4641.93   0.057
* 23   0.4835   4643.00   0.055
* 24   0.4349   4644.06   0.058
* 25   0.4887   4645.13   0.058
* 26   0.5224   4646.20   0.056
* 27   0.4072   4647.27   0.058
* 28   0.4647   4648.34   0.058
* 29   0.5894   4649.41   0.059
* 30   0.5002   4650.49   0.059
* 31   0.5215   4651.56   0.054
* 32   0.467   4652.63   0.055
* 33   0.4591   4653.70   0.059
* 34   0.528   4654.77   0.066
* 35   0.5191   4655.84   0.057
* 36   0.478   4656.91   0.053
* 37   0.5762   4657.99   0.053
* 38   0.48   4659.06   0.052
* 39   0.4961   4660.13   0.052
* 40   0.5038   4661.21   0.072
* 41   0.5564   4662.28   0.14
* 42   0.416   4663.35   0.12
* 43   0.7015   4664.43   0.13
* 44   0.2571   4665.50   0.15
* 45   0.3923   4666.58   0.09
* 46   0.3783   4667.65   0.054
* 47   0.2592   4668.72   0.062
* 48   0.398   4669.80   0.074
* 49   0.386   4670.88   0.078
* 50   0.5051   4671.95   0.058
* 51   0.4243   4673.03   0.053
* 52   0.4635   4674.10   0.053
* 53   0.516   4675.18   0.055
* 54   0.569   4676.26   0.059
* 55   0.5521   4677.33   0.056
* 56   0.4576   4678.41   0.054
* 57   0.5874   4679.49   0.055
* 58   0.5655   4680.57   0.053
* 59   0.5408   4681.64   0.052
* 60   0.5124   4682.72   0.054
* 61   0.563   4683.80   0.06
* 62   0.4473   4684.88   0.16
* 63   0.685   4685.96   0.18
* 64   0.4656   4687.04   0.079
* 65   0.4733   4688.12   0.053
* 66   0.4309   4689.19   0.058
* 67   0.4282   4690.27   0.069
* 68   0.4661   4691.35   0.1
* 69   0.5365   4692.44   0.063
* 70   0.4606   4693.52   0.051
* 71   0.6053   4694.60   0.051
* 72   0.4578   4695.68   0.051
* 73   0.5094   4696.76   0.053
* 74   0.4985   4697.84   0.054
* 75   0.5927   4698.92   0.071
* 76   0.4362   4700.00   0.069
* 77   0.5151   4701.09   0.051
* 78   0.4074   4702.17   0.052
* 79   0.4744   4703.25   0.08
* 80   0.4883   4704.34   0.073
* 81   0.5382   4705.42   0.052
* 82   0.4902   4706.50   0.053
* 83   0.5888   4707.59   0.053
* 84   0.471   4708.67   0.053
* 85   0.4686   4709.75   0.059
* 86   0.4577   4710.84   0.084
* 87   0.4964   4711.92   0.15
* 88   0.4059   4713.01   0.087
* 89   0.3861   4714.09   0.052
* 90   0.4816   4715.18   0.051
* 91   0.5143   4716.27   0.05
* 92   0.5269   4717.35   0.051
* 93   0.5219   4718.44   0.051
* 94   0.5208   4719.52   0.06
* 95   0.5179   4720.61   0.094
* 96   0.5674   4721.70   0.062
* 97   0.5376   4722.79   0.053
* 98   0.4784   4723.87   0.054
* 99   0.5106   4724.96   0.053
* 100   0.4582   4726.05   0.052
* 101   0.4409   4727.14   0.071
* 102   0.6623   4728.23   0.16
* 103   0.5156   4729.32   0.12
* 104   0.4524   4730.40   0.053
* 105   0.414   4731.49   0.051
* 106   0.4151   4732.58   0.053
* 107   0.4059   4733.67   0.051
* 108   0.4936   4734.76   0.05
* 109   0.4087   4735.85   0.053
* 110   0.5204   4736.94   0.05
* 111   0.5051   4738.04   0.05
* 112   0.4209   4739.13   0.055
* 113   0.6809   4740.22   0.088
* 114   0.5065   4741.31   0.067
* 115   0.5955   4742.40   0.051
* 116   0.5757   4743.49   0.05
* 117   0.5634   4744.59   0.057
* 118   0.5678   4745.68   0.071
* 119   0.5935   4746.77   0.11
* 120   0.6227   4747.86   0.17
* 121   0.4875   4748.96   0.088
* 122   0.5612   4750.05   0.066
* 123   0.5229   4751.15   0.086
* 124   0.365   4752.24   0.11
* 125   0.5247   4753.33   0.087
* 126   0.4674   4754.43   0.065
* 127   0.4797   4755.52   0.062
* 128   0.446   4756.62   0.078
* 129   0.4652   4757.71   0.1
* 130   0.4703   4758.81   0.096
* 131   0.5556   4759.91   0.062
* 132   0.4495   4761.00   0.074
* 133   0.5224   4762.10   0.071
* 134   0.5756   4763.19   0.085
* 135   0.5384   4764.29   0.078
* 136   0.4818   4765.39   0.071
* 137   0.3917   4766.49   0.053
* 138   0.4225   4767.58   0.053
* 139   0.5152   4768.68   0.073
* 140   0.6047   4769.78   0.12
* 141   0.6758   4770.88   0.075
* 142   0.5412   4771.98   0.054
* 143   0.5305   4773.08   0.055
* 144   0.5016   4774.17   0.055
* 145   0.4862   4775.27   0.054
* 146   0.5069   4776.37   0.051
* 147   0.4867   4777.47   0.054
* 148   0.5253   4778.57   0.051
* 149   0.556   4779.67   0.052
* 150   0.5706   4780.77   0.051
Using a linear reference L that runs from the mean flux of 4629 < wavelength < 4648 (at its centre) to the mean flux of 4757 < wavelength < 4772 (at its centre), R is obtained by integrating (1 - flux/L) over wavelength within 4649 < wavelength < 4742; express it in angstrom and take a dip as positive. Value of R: 2.8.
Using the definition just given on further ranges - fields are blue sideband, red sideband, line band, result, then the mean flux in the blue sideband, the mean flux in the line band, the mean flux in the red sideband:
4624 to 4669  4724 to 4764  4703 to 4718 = 0.4 angstrom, 0.483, 0.485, 0.506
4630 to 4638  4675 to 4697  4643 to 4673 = 2.6 angstrom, 0.512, 0.469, 0.516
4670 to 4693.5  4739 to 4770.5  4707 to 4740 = 1.5 angstrom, 0.501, 0.487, 0.518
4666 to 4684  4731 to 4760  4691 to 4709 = -0.7 angstrom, 0.473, 0.503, 0.504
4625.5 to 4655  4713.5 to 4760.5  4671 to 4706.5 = -0.4 angstrom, 0.491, 0.504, 0.505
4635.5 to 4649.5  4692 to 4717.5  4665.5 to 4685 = 0.8 angstrom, 0.484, 0.468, 0.491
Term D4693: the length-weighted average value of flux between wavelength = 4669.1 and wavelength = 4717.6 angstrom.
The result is 0.493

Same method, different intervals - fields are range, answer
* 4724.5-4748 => 0.513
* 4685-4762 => 0.5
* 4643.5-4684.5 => 0.485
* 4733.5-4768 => 0.507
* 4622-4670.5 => 0.484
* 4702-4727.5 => 0.491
